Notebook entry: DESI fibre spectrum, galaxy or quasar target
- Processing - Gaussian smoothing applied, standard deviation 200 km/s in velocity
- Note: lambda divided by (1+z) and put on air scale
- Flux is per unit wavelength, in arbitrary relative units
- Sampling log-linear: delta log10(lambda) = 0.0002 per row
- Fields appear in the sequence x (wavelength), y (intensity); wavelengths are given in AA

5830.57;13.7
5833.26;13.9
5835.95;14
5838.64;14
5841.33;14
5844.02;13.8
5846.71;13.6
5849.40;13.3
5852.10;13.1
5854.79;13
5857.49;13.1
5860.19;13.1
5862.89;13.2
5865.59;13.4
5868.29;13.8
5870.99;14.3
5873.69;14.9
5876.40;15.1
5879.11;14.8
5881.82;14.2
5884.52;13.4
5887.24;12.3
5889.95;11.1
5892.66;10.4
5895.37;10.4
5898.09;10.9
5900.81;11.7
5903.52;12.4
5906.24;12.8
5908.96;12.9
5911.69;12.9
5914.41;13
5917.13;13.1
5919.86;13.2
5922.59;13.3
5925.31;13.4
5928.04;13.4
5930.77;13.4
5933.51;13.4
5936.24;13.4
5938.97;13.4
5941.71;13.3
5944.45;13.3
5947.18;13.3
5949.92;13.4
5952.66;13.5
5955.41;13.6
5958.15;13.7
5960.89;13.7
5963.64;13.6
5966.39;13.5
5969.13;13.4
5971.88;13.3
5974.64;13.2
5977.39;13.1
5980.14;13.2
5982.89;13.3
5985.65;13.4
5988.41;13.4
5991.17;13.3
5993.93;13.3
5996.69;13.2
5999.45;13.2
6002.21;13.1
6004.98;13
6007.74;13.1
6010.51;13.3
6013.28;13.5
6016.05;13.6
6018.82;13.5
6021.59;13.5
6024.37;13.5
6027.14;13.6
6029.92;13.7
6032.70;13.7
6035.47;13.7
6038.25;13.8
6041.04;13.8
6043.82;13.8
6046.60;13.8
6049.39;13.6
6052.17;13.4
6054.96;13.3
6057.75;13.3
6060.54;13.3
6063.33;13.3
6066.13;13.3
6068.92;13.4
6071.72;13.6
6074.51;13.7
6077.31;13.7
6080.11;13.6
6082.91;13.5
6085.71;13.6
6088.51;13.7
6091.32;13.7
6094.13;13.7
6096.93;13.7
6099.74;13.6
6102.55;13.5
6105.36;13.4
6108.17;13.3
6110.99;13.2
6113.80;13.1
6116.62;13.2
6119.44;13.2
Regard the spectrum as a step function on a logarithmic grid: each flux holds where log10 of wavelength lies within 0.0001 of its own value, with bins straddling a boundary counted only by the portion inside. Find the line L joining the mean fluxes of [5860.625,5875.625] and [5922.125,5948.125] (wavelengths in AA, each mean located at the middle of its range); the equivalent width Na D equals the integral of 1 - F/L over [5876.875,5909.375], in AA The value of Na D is 3.3 AA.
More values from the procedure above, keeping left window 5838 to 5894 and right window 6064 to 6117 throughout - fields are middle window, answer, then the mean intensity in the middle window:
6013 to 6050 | -0.5 AA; 13.7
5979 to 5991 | 0.1 AA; 13.3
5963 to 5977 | 0.1 AA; 13.4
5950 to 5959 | -0.1 AA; 13.6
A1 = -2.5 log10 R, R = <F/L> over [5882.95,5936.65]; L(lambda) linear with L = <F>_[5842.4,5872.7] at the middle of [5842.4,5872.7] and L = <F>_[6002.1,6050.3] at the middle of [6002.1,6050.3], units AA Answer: 0.08 mag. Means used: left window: 13.5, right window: 13.5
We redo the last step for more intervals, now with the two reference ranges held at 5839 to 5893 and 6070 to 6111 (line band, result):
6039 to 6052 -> -0.01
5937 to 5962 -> 0.00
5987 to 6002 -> 0.02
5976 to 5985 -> 0.02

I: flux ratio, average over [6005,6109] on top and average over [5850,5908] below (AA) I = 1.05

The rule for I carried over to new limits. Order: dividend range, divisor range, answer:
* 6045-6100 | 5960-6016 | 1.02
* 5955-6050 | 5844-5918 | 1.04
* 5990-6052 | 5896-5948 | 1.04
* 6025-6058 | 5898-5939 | 1.05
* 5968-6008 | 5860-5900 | 1.02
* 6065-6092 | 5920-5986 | 1.01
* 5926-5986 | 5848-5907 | 1.04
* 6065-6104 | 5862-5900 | 1.05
